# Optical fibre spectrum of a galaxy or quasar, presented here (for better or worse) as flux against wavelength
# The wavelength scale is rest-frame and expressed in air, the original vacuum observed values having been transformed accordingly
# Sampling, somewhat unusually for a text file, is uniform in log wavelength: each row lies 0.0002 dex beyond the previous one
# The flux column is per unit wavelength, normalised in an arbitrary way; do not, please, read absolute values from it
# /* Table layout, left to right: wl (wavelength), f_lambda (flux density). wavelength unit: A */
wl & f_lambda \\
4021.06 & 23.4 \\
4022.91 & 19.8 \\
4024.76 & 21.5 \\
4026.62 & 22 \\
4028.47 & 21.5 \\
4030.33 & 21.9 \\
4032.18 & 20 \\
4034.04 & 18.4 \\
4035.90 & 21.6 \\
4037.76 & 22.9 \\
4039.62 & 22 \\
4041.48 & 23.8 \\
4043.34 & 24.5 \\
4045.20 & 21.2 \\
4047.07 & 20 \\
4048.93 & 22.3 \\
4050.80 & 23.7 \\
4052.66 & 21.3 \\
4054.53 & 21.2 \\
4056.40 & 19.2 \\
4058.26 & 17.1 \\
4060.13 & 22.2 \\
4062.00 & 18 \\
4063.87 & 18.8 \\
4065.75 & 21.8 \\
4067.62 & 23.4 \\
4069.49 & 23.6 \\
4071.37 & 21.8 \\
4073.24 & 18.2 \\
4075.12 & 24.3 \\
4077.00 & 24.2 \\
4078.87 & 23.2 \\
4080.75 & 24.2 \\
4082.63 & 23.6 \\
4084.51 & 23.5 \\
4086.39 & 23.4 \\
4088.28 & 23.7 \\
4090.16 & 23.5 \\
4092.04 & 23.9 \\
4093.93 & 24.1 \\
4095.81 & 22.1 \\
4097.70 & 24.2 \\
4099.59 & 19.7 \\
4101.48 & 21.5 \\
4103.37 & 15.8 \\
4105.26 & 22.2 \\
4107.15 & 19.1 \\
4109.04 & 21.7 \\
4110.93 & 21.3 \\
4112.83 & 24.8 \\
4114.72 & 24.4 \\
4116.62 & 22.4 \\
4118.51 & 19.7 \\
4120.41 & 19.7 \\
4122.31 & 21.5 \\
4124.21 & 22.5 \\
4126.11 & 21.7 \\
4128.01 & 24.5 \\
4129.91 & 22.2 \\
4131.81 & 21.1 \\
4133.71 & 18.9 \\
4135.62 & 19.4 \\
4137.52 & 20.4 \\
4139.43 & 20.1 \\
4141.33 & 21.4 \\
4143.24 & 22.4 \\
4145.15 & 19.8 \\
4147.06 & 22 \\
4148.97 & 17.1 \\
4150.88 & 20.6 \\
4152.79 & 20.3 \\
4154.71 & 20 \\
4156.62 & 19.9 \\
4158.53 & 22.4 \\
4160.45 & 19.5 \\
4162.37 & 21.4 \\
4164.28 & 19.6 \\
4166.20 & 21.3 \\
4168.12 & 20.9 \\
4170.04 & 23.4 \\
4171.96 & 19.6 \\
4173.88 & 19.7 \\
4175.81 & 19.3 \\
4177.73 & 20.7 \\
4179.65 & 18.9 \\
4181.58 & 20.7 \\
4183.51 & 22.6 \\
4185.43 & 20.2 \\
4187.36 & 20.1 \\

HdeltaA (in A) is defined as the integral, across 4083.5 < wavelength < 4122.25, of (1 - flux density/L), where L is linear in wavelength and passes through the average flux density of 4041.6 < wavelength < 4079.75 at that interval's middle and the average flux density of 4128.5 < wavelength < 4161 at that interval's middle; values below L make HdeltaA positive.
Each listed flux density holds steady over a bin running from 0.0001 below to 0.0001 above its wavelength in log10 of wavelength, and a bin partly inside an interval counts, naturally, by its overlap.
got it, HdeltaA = -1.8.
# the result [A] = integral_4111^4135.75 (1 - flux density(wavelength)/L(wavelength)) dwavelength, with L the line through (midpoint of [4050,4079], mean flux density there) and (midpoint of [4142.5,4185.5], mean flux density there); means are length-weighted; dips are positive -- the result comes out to -1.1 A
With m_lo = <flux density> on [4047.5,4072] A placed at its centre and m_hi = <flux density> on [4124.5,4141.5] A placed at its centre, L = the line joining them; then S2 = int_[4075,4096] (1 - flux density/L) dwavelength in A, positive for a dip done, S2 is -2.56 A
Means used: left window 21.1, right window 21.1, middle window 23.7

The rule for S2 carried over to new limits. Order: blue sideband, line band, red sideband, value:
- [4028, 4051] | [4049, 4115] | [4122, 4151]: -1.6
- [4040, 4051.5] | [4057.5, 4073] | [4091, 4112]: 1.0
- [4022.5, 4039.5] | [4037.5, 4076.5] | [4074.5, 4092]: 1.6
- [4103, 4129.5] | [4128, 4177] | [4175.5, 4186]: 1.0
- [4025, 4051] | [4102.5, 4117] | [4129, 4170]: -0.3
